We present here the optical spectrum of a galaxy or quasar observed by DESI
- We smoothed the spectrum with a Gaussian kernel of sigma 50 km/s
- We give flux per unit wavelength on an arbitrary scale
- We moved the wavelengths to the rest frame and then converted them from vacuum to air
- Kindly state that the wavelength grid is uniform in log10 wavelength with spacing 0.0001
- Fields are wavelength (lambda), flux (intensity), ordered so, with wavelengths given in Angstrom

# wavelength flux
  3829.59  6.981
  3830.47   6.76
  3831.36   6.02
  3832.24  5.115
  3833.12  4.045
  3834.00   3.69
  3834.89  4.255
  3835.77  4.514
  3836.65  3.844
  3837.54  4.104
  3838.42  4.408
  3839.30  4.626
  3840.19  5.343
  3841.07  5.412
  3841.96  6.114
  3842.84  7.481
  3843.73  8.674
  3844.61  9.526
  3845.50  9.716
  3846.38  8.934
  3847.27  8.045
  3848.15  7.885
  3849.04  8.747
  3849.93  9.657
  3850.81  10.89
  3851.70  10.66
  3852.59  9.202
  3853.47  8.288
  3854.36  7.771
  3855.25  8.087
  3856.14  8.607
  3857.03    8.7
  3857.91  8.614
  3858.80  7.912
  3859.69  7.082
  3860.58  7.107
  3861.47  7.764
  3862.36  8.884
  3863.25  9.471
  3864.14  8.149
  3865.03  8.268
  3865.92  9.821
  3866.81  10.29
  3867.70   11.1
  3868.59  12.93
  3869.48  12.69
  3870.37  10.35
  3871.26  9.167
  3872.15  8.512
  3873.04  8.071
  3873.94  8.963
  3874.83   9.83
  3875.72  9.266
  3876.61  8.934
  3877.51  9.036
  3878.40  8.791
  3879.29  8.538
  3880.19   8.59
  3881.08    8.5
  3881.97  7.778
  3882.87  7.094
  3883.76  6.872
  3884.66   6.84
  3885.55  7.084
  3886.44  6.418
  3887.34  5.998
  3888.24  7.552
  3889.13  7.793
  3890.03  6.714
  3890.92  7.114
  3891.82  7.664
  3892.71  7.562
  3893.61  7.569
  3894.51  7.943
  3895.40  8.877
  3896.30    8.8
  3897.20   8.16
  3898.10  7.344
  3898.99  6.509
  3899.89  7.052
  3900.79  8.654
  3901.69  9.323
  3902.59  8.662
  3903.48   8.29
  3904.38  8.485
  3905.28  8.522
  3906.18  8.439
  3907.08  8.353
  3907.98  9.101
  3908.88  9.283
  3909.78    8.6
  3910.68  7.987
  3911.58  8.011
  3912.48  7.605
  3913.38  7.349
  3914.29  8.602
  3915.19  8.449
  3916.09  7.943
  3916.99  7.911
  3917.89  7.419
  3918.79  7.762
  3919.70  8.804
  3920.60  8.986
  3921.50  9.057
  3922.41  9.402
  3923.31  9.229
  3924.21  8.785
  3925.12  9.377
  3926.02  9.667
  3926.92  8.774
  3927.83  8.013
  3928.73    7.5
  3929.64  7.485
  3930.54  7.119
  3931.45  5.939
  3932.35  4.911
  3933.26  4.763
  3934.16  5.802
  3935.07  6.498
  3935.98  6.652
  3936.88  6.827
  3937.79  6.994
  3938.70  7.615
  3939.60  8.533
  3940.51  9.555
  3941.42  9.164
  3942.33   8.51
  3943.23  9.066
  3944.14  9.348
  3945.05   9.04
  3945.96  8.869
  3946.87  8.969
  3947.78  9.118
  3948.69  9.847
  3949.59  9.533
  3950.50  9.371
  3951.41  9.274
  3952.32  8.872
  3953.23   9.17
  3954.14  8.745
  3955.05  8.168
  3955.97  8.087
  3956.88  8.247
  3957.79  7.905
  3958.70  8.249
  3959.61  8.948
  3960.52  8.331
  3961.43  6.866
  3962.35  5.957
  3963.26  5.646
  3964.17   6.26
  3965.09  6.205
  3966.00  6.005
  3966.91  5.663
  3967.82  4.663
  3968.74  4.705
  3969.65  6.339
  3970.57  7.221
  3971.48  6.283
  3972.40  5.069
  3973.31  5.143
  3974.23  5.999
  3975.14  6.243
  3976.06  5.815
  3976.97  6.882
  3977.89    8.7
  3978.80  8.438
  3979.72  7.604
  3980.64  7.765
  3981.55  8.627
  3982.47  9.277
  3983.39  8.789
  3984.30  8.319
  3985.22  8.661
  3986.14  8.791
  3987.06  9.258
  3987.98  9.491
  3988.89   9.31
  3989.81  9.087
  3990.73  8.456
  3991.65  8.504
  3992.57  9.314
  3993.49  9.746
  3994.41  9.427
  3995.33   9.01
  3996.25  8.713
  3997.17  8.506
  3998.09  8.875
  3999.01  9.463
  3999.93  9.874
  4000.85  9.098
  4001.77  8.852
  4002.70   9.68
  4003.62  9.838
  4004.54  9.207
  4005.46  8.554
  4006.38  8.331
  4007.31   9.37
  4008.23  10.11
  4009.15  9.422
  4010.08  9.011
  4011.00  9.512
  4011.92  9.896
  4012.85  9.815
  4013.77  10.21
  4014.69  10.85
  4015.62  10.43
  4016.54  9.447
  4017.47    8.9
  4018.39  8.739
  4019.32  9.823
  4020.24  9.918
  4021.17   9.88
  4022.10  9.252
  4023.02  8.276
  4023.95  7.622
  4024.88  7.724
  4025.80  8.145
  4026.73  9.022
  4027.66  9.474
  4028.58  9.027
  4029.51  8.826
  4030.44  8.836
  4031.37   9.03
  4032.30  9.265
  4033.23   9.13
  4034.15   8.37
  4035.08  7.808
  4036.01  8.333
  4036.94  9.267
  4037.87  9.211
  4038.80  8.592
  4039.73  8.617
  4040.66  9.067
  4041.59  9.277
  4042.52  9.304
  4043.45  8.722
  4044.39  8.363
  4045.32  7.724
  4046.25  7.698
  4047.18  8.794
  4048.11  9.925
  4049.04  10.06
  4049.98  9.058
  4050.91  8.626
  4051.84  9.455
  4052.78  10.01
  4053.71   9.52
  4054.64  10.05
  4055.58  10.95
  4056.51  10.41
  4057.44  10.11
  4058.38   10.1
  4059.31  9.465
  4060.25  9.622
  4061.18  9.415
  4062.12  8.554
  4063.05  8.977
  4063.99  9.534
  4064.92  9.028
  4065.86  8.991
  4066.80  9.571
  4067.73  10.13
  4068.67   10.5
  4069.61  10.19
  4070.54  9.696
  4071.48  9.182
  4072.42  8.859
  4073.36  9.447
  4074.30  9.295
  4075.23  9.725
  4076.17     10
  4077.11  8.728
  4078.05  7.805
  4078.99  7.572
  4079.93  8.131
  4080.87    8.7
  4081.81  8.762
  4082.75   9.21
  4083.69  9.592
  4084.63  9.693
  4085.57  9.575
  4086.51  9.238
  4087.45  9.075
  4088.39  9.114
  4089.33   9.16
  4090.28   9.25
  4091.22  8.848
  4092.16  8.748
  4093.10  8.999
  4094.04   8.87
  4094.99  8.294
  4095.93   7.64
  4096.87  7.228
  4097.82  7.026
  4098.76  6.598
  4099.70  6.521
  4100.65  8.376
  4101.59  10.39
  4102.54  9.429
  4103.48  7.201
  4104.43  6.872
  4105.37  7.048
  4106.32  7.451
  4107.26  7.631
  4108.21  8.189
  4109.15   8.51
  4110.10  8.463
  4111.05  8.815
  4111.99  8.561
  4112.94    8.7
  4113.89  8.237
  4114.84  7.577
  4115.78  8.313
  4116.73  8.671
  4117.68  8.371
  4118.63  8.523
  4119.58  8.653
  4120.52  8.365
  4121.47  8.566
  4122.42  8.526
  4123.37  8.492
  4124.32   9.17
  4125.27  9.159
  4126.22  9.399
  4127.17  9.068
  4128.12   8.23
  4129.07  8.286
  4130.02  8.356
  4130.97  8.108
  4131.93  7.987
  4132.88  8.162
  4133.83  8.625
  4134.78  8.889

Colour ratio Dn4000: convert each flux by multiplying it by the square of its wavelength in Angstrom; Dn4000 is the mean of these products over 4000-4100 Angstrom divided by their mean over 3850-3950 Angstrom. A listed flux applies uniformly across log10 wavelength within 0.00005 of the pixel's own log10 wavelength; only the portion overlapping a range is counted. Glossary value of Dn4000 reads 1.18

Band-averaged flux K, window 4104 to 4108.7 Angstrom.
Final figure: 7.46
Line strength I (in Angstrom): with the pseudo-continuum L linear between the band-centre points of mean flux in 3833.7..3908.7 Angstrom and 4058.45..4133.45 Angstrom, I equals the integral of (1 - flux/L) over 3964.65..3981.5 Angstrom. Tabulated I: 3.88 Angstrom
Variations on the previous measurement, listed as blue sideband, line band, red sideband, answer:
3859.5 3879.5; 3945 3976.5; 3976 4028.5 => 6.0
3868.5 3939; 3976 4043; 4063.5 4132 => -4.8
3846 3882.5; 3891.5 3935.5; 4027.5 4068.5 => 5.1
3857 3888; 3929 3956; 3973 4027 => 2.2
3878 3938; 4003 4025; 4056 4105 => -2.2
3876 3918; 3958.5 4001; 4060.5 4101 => 3.4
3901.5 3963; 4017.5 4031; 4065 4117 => -0.7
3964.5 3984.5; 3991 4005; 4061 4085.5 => -3.5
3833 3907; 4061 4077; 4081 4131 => -2.0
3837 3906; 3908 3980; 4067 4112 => 5.6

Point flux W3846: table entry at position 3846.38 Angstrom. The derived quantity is 8.934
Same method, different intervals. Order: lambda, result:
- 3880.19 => 8.59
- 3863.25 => 9.471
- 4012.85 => 9.815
